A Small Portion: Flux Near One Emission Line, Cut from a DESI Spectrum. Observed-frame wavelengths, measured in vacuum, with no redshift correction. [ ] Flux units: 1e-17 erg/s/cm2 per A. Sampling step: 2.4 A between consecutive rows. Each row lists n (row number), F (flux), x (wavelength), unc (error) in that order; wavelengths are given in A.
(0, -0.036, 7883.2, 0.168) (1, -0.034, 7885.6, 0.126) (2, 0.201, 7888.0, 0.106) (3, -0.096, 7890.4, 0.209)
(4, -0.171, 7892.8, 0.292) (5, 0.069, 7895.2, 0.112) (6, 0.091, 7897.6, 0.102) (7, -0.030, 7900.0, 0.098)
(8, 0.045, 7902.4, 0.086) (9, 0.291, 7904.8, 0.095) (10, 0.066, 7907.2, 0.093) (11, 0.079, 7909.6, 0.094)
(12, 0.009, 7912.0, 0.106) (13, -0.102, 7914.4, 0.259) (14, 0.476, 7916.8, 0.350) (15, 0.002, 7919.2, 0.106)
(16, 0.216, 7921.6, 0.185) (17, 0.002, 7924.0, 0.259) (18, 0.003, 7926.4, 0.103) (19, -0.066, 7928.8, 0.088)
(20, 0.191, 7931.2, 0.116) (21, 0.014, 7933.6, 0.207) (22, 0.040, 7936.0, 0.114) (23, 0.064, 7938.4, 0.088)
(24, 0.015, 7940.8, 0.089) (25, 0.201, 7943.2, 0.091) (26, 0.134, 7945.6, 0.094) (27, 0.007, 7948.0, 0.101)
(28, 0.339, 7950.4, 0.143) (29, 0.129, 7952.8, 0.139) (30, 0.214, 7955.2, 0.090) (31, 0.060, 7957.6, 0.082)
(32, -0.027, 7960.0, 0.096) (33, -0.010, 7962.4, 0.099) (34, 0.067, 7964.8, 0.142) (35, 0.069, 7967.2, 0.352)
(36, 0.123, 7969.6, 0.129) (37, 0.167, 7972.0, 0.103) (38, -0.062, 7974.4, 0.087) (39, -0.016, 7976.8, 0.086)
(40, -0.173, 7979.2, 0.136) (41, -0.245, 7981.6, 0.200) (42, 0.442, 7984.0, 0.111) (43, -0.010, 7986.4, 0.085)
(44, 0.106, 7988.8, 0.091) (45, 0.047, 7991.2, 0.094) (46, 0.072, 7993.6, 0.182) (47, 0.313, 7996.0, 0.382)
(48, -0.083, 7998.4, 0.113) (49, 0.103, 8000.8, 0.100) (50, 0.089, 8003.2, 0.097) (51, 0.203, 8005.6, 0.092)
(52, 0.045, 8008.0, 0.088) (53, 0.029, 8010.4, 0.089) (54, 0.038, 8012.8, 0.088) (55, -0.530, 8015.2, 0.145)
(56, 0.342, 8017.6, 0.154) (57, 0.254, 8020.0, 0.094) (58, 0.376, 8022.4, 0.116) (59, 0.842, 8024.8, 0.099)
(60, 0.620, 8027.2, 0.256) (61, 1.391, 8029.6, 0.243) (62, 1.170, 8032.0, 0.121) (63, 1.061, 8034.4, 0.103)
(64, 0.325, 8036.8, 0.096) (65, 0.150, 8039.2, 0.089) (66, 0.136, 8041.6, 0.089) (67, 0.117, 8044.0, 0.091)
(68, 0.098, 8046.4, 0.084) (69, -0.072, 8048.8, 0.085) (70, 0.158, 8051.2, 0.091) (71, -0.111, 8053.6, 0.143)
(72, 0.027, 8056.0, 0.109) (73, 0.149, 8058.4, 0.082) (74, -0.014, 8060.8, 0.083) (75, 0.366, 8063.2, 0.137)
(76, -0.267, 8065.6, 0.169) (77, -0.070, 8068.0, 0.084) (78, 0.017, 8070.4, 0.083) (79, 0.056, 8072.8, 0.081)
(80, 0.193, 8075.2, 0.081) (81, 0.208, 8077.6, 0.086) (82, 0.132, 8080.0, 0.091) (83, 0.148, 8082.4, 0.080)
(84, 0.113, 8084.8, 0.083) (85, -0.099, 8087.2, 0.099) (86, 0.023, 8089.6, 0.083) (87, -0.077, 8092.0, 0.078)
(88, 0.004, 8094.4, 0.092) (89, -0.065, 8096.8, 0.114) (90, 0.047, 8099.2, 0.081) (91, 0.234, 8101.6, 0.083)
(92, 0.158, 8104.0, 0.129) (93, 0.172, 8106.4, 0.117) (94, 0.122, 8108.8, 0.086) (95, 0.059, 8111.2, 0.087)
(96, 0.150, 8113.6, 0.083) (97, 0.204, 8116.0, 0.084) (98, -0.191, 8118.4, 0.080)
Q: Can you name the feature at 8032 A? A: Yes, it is [O II] 3727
